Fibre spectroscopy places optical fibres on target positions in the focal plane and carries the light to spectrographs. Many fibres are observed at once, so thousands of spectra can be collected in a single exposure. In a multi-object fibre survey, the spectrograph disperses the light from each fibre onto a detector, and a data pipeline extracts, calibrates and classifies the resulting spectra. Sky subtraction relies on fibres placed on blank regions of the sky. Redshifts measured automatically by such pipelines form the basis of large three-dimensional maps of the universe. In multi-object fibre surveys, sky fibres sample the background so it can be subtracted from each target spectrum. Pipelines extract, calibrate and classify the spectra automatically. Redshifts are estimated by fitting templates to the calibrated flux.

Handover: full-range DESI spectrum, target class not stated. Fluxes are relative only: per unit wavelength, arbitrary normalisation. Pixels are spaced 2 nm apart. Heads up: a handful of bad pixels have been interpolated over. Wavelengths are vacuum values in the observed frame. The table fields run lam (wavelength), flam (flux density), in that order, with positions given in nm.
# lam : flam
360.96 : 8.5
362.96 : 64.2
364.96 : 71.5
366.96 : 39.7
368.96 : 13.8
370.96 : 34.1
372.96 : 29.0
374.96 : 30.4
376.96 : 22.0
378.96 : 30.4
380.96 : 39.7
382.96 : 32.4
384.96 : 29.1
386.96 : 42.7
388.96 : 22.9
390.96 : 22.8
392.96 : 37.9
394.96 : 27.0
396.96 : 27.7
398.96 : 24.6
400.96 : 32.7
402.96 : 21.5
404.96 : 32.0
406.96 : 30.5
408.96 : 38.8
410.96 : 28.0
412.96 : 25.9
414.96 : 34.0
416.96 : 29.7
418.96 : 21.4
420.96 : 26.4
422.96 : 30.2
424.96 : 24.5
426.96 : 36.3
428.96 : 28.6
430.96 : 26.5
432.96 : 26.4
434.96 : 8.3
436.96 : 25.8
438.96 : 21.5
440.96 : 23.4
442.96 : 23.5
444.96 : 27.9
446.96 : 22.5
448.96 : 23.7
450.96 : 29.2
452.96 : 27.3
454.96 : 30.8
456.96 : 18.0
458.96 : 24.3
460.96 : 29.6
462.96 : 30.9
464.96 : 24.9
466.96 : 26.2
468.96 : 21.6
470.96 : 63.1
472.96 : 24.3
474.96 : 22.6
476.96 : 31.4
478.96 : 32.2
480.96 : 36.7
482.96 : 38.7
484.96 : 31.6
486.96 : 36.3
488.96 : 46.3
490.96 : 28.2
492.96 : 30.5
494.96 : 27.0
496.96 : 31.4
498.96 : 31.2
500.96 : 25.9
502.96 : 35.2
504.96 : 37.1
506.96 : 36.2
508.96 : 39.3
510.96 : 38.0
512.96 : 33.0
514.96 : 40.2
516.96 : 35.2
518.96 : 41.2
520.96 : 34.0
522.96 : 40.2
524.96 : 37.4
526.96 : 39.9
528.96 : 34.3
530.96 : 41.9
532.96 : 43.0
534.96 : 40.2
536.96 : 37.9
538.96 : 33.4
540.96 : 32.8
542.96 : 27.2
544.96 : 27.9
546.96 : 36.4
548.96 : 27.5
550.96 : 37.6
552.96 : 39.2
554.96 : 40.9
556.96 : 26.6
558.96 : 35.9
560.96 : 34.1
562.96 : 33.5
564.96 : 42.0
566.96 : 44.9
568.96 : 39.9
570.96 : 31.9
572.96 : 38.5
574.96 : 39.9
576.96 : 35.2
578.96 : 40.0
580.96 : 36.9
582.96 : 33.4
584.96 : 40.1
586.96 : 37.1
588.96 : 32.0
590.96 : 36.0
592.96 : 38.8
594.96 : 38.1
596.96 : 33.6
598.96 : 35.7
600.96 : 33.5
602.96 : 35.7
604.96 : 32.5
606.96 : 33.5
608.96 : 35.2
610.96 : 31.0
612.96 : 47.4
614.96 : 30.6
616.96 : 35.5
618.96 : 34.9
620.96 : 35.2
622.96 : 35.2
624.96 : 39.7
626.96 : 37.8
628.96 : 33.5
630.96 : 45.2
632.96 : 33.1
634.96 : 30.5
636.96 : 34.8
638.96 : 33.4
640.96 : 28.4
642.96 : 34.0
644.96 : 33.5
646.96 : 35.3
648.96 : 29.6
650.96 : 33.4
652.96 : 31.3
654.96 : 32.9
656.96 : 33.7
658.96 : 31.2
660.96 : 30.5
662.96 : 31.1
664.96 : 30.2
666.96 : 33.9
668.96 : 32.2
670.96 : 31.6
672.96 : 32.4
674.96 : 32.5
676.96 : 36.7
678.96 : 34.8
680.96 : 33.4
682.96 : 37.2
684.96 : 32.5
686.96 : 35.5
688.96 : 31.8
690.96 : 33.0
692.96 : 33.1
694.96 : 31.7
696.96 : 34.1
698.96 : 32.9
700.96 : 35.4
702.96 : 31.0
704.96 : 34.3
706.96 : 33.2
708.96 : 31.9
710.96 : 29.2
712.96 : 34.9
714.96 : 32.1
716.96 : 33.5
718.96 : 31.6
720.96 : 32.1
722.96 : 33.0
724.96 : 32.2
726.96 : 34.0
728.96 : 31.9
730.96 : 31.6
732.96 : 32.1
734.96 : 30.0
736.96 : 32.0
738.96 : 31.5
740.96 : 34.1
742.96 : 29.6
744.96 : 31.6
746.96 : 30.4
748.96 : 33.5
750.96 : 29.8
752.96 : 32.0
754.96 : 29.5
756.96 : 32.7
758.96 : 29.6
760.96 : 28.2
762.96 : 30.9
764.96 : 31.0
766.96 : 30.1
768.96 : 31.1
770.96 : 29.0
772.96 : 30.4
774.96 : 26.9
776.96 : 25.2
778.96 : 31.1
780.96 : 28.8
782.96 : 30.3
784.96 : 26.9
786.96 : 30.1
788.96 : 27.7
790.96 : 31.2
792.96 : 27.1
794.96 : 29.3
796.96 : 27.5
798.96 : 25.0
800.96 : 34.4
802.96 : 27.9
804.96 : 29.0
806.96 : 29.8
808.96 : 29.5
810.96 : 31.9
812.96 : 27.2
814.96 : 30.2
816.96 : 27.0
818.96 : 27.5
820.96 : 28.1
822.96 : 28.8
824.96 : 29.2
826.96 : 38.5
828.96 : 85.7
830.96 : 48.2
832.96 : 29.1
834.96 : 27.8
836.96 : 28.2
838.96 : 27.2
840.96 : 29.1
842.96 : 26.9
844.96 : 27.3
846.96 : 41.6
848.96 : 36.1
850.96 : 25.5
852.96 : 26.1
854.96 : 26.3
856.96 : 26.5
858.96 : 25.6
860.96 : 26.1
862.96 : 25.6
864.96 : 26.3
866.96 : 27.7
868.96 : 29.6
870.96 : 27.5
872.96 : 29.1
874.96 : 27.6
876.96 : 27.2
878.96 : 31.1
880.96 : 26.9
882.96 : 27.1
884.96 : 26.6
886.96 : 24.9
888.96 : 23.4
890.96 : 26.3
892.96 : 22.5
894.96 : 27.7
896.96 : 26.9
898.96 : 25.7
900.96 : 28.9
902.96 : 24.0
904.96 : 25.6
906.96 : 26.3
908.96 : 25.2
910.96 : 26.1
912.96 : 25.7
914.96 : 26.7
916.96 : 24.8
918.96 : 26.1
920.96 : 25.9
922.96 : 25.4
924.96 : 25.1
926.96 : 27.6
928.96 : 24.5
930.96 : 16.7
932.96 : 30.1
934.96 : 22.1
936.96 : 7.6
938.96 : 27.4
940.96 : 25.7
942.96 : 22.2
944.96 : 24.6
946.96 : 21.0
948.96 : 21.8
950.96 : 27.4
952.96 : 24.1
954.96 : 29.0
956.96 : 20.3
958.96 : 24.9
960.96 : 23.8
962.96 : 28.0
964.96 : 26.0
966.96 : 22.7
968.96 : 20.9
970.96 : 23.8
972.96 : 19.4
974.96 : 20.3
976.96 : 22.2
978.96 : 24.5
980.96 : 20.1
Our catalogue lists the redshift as 0.26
